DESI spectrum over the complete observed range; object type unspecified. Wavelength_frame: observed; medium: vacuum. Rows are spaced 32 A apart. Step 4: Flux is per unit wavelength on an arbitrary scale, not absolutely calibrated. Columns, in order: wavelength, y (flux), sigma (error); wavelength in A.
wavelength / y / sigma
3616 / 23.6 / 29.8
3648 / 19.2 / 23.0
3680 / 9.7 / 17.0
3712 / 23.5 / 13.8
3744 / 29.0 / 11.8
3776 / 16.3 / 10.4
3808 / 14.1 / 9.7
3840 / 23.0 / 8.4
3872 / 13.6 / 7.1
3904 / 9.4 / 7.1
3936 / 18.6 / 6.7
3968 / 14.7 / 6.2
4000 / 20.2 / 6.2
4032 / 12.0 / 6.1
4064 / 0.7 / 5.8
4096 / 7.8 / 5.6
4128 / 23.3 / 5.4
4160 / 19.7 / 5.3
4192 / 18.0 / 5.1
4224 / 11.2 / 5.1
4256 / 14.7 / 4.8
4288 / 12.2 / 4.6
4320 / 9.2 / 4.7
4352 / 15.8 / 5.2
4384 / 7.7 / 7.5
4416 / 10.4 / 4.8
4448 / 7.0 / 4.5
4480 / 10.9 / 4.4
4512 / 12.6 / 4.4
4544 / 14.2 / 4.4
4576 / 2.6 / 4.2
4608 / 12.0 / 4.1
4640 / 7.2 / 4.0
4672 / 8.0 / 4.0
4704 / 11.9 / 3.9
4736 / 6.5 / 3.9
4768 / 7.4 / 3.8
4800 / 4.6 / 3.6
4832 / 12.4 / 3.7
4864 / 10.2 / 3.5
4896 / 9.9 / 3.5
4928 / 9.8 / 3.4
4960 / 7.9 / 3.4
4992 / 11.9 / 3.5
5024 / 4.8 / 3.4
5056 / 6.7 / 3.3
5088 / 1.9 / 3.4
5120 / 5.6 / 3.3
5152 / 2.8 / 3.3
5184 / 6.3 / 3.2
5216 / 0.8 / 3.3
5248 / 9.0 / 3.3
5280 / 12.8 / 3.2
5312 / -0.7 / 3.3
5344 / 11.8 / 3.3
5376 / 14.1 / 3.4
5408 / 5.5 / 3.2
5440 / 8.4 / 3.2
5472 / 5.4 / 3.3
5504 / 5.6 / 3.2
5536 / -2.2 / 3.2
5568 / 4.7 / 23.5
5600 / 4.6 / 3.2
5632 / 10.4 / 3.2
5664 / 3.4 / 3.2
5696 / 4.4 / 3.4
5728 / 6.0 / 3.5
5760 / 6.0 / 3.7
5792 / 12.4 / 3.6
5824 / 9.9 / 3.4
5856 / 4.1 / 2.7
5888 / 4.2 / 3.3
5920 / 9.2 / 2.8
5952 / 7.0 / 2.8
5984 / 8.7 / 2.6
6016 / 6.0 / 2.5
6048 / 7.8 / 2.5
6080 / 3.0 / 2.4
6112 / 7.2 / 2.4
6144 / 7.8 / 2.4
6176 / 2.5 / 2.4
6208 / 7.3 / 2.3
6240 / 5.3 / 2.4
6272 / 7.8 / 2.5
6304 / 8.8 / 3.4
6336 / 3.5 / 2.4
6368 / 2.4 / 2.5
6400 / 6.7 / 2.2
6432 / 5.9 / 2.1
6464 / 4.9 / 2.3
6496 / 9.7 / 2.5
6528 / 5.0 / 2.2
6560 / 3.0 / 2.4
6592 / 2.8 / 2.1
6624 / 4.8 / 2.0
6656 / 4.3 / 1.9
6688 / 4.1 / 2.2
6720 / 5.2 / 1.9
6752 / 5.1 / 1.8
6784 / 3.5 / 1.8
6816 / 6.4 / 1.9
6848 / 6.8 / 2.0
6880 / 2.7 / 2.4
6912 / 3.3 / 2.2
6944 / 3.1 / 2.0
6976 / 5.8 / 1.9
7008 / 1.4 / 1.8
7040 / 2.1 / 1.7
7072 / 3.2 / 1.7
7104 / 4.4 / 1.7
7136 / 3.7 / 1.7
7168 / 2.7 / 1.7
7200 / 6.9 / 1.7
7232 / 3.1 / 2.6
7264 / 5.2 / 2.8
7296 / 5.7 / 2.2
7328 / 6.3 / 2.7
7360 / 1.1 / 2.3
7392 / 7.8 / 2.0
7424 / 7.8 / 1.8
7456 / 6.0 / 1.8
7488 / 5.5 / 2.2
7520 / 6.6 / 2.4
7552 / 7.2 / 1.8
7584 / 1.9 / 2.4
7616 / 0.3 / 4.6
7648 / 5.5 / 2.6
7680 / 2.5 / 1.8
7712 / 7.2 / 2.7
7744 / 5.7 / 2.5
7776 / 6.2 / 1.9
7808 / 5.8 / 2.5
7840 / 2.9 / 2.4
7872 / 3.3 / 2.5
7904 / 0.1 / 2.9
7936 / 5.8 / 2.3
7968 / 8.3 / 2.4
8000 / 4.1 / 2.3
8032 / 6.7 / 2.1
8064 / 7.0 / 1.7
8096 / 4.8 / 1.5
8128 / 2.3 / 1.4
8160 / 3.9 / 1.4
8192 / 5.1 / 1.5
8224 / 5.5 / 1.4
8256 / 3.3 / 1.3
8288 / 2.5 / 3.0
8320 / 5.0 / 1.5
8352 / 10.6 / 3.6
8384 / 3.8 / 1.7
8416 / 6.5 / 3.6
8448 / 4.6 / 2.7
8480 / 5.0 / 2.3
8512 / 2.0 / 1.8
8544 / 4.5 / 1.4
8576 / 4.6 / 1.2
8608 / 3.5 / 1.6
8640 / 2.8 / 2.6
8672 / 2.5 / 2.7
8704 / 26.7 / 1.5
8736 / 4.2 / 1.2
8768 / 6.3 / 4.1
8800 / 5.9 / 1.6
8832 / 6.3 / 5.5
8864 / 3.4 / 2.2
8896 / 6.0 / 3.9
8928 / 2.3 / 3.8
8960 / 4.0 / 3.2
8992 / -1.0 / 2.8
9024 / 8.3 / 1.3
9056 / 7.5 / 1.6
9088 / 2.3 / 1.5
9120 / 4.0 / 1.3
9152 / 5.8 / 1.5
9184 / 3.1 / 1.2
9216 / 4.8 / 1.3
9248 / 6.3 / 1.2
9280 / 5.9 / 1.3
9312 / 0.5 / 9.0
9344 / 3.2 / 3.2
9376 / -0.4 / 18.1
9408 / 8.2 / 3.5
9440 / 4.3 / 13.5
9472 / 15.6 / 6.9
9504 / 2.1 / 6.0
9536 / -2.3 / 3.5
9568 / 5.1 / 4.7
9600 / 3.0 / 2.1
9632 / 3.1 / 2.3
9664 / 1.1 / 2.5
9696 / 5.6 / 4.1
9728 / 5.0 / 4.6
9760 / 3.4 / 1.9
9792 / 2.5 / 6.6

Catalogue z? 1.33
